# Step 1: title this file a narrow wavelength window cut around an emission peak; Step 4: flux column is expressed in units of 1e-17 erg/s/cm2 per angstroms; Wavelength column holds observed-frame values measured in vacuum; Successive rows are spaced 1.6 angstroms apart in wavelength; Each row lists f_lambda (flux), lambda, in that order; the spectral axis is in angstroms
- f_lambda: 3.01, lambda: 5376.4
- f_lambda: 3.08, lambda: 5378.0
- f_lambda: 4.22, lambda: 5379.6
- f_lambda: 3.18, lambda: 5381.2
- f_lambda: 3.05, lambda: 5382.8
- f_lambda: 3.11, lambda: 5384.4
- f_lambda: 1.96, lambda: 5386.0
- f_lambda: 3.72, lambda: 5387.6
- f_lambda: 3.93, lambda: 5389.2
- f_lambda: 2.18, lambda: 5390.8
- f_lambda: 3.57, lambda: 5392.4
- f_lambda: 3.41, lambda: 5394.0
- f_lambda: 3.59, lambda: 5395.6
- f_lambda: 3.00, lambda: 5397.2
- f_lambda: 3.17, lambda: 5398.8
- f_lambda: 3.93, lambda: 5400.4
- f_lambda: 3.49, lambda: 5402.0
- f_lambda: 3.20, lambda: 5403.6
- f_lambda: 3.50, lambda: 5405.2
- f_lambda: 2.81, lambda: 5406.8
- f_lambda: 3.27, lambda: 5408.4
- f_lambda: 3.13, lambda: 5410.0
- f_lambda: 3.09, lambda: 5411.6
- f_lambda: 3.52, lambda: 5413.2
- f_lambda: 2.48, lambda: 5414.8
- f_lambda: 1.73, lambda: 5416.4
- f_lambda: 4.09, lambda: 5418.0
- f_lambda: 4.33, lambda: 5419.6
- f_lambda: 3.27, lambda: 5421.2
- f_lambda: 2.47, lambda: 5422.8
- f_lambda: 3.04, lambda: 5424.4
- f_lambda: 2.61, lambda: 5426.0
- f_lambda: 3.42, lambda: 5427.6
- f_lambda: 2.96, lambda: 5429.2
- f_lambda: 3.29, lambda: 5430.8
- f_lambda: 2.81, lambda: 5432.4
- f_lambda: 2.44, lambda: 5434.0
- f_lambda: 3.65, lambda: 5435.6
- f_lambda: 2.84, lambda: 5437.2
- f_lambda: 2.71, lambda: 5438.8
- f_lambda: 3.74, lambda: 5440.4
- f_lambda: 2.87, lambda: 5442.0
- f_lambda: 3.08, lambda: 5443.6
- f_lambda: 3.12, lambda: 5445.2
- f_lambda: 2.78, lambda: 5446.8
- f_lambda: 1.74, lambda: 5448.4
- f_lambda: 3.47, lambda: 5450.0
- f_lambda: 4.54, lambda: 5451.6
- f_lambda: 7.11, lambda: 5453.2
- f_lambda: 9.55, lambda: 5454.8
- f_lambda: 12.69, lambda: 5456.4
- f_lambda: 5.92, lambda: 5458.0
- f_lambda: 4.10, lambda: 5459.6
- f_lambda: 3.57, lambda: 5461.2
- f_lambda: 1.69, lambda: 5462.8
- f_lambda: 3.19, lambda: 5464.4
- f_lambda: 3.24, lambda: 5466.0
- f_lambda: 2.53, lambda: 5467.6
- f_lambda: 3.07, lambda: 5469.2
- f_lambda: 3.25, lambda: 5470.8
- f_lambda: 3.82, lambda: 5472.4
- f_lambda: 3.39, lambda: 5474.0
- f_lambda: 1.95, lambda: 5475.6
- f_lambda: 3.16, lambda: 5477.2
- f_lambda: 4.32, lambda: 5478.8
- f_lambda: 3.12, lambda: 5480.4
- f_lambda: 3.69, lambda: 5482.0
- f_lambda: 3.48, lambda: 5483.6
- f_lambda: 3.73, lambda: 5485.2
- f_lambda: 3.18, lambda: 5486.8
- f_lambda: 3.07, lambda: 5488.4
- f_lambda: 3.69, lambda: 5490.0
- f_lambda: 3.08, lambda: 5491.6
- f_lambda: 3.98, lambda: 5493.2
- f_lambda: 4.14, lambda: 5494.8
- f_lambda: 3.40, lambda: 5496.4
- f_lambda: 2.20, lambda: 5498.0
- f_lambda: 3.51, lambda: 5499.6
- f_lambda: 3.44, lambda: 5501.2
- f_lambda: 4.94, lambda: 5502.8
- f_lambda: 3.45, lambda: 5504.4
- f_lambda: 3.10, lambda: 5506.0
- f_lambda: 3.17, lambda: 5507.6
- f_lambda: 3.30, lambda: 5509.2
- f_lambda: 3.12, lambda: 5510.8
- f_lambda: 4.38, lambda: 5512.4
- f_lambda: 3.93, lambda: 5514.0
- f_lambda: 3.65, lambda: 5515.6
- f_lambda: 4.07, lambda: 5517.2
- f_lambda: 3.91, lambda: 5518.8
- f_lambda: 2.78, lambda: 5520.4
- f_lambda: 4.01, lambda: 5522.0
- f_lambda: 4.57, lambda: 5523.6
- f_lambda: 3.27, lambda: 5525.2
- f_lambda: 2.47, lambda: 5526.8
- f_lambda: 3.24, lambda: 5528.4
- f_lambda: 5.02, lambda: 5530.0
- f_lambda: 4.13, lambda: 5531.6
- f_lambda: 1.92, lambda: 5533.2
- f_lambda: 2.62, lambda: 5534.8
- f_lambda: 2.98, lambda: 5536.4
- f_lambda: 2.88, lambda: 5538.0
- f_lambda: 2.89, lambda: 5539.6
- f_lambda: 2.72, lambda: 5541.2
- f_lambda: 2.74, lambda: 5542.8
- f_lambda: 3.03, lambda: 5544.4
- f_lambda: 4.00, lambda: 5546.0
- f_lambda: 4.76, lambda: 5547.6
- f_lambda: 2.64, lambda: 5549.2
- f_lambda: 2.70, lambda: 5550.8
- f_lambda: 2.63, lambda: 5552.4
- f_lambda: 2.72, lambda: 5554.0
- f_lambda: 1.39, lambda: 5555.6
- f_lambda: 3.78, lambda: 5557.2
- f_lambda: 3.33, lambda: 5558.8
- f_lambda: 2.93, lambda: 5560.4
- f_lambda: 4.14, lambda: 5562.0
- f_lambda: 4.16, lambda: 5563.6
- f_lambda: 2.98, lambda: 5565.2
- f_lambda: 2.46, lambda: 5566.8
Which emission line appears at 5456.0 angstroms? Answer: H-gamma 4340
